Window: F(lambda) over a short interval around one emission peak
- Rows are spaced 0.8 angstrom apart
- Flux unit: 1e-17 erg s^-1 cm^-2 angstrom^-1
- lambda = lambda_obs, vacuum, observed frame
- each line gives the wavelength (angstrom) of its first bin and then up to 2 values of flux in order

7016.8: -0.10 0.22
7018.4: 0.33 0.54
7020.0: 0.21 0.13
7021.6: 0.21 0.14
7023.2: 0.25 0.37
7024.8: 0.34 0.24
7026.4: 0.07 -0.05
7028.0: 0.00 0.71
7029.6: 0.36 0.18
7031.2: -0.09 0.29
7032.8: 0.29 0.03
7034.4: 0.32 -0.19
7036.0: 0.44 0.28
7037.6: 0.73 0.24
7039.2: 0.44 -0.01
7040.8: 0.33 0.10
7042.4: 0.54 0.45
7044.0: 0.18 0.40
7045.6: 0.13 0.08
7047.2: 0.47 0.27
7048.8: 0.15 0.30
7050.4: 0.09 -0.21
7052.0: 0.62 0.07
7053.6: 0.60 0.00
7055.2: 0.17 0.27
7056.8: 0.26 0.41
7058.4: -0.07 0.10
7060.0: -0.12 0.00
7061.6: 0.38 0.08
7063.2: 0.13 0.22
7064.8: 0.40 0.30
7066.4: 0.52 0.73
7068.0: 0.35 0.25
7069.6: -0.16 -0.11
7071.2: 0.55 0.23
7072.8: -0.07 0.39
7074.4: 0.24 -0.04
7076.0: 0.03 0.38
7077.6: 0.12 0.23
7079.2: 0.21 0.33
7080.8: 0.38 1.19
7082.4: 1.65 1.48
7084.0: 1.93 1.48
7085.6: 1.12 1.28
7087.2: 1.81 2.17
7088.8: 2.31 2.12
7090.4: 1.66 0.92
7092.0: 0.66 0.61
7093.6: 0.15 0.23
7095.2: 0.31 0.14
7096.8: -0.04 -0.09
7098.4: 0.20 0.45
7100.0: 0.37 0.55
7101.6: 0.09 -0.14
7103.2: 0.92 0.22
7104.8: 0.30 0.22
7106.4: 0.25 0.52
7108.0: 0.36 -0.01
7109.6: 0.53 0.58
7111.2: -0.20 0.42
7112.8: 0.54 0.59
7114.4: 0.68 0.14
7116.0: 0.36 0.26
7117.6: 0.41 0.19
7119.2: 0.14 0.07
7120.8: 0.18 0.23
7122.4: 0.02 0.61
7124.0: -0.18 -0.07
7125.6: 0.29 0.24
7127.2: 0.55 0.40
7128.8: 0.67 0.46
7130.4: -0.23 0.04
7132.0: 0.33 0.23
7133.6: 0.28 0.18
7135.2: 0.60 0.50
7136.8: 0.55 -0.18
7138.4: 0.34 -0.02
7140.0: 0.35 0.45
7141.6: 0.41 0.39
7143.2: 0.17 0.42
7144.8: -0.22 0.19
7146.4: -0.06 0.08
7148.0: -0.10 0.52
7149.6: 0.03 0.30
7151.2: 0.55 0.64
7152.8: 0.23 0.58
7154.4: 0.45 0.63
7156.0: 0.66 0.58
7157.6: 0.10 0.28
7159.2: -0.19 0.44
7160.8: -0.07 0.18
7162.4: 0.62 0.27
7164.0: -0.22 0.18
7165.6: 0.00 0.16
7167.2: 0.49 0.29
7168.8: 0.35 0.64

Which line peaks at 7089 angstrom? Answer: [O II] 3727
